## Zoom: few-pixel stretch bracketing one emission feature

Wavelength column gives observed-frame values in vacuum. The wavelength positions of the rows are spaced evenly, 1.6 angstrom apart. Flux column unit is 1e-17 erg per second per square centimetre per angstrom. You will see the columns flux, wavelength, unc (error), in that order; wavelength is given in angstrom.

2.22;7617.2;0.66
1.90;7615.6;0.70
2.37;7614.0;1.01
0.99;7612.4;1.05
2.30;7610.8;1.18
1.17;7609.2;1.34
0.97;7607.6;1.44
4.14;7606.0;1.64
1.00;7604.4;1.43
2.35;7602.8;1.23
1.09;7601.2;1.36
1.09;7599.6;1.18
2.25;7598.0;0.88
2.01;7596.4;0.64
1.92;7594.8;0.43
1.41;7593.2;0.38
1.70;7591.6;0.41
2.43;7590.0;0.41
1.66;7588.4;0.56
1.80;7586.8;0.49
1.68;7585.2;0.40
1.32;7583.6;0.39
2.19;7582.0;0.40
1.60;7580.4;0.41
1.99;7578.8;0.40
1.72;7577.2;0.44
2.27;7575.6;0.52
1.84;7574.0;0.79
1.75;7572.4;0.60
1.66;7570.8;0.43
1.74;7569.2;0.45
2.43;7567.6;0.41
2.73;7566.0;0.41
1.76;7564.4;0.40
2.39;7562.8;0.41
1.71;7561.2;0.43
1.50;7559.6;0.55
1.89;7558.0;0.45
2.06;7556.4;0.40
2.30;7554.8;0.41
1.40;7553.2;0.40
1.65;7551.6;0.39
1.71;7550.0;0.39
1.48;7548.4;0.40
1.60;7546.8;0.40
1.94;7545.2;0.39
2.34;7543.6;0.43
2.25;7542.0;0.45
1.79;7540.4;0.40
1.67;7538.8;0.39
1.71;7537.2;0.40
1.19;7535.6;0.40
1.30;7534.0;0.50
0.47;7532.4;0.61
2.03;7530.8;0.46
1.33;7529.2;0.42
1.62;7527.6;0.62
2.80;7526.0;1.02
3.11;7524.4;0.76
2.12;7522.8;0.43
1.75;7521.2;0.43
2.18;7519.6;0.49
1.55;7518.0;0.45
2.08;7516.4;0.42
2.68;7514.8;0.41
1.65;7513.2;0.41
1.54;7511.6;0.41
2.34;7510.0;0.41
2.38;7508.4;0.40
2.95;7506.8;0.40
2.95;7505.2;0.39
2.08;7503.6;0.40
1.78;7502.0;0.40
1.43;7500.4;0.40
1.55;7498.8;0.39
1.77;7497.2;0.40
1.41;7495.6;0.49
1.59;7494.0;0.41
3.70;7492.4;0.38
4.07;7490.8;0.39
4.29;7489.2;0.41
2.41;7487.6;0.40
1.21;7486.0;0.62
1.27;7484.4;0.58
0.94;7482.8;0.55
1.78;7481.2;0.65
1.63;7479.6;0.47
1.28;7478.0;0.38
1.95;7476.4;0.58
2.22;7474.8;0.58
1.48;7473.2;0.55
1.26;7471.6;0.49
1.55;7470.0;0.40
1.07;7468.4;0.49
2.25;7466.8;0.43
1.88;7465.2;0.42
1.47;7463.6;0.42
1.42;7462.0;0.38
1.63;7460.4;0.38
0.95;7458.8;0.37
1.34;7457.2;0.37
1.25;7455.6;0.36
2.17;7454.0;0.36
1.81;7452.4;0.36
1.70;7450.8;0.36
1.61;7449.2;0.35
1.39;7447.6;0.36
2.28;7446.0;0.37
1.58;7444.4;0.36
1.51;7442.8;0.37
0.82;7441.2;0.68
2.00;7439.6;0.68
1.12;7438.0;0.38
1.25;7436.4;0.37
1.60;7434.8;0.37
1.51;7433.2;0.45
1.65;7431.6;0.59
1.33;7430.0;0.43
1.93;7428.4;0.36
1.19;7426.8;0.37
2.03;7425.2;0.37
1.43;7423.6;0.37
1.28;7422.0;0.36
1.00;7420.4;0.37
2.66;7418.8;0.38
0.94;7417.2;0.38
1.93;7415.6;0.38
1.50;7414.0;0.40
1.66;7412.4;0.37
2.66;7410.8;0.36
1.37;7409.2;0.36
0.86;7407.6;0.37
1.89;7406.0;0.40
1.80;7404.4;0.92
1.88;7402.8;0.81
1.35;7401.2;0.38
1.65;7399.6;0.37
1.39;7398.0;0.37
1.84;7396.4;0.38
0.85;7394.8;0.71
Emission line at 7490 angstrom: [S II]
